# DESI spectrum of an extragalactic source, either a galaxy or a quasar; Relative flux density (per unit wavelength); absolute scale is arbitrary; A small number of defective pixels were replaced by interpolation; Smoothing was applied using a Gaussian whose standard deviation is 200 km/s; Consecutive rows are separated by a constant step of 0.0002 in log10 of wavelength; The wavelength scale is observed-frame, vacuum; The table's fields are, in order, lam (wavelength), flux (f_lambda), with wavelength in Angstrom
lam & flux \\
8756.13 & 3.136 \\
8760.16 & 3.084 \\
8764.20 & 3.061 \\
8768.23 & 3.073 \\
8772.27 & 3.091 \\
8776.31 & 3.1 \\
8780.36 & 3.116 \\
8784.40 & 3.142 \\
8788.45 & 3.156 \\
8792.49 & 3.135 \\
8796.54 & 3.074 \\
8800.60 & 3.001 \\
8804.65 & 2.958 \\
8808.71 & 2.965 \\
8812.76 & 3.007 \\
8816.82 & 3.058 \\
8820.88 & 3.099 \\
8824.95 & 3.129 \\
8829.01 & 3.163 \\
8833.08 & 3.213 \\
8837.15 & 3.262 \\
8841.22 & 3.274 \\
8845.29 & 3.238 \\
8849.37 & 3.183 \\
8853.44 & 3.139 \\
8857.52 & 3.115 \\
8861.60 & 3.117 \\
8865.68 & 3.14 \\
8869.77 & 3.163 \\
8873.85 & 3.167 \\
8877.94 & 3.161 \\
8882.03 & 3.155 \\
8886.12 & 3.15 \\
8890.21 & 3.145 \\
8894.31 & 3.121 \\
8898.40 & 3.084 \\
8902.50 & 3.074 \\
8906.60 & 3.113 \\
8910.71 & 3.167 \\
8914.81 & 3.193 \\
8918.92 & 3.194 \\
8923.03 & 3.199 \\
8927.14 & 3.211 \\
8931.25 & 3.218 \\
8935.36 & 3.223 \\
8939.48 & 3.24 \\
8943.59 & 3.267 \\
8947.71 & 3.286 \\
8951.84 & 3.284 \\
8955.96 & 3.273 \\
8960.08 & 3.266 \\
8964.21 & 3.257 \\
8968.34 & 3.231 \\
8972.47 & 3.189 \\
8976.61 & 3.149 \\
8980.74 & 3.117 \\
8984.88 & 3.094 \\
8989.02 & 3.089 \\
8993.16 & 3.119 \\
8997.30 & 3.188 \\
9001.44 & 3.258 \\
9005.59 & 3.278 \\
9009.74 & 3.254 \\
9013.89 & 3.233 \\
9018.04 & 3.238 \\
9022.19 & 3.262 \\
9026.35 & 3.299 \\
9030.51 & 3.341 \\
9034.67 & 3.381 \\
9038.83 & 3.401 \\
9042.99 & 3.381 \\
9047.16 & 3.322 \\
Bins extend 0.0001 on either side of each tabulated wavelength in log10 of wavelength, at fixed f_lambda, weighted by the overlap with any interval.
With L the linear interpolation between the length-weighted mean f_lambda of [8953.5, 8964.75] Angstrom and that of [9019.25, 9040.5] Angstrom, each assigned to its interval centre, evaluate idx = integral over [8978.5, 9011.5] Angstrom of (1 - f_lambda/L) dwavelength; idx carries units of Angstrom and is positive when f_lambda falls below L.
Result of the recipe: 1.3 Angstrom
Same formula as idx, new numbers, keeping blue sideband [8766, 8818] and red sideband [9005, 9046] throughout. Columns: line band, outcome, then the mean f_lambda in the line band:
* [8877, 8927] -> 0.5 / 3.15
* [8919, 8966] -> -0.3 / 3.25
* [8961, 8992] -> 0.9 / 3.16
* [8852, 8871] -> 0.0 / 3.13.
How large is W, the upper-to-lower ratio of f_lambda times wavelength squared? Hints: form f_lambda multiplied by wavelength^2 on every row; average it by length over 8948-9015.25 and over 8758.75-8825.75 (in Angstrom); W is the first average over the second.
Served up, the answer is 1.09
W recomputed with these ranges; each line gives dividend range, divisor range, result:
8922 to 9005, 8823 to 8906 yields 1.04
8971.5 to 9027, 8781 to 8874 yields 1.06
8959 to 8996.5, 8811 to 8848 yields 1.04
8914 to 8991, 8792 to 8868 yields 1.06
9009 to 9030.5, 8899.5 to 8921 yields 1.06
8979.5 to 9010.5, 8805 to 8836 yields 1.07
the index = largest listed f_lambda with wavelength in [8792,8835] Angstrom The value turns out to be 3.213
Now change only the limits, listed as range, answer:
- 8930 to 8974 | 3.286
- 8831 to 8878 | 3.274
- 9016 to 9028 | 3.299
